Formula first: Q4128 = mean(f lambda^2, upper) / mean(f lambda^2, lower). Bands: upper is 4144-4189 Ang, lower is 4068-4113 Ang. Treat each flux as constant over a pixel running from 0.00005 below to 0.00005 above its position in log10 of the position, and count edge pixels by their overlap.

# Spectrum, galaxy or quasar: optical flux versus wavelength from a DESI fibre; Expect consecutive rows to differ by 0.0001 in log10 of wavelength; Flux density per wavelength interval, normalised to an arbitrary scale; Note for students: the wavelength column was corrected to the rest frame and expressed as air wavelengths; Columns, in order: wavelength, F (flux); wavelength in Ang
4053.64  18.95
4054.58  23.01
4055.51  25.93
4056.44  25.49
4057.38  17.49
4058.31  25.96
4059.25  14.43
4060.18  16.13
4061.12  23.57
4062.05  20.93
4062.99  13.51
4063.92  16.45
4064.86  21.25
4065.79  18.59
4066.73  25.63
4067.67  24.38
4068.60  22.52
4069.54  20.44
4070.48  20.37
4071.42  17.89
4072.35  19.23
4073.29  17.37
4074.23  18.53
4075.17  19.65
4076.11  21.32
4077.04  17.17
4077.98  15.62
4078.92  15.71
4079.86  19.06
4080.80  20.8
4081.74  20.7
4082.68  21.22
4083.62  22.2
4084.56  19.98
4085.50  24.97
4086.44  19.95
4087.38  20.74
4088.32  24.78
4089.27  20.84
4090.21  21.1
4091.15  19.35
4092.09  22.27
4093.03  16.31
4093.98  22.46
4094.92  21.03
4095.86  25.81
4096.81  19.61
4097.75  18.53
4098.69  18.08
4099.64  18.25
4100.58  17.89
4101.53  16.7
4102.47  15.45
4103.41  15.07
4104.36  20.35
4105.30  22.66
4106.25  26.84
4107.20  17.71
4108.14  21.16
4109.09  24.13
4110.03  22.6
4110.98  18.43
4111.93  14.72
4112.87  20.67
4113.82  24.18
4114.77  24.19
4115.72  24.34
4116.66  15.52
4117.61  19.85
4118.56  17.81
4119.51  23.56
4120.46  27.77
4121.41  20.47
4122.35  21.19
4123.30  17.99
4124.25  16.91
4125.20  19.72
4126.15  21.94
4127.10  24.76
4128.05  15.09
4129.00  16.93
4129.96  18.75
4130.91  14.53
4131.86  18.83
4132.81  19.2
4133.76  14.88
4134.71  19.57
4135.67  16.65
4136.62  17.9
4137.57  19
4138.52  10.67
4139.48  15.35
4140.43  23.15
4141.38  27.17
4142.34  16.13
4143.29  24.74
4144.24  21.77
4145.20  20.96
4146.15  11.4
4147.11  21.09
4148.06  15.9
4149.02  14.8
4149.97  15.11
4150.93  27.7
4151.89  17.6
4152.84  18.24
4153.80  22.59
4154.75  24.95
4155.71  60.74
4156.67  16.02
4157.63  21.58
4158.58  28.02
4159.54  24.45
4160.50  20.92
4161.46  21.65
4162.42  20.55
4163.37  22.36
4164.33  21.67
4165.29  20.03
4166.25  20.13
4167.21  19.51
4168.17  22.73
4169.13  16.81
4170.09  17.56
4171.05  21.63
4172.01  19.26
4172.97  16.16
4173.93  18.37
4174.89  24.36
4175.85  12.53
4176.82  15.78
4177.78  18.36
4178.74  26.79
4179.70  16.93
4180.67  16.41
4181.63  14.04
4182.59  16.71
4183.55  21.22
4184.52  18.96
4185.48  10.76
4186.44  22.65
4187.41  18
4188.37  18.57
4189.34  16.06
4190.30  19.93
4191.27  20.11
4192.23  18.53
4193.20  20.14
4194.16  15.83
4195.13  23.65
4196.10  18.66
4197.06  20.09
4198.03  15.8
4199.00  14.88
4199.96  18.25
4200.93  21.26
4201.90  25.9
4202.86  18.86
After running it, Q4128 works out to 1.05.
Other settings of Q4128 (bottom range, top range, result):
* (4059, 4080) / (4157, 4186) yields 1.07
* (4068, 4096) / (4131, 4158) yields 1.04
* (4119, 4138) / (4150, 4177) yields 1.15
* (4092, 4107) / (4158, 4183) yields 1.04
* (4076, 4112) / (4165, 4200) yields 0.96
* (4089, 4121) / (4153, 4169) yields 1.20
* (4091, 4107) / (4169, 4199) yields 0.97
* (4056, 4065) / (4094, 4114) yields 1.05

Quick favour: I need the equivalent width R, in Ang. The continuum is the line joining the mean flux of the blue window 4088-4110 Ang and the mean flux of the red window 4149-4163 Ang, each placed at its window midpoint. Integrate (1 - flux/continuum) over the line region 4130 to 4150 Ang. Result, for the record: 4.19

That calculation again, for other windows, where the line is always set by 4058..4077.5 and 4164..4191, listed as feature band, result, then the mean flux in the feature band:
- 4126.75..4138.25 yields 0.8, 17.8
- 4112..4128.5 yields -1.4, 20.8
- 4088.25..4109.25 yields -0.8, 20.1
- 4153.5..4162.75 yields -3.7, 26.3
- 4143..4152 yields -0.1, 19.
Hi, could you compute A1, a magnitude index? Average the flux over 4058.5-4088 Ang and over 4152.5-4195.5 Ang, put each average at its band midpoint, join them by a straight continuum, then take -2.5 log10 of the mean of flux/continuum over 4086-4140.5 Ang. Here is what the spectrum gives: 0.02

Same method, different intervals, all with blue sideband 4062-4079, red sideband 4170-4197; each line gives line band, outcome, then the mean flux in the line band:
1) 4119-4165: -0.102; 20.7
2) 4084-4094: -0.102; 21.1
